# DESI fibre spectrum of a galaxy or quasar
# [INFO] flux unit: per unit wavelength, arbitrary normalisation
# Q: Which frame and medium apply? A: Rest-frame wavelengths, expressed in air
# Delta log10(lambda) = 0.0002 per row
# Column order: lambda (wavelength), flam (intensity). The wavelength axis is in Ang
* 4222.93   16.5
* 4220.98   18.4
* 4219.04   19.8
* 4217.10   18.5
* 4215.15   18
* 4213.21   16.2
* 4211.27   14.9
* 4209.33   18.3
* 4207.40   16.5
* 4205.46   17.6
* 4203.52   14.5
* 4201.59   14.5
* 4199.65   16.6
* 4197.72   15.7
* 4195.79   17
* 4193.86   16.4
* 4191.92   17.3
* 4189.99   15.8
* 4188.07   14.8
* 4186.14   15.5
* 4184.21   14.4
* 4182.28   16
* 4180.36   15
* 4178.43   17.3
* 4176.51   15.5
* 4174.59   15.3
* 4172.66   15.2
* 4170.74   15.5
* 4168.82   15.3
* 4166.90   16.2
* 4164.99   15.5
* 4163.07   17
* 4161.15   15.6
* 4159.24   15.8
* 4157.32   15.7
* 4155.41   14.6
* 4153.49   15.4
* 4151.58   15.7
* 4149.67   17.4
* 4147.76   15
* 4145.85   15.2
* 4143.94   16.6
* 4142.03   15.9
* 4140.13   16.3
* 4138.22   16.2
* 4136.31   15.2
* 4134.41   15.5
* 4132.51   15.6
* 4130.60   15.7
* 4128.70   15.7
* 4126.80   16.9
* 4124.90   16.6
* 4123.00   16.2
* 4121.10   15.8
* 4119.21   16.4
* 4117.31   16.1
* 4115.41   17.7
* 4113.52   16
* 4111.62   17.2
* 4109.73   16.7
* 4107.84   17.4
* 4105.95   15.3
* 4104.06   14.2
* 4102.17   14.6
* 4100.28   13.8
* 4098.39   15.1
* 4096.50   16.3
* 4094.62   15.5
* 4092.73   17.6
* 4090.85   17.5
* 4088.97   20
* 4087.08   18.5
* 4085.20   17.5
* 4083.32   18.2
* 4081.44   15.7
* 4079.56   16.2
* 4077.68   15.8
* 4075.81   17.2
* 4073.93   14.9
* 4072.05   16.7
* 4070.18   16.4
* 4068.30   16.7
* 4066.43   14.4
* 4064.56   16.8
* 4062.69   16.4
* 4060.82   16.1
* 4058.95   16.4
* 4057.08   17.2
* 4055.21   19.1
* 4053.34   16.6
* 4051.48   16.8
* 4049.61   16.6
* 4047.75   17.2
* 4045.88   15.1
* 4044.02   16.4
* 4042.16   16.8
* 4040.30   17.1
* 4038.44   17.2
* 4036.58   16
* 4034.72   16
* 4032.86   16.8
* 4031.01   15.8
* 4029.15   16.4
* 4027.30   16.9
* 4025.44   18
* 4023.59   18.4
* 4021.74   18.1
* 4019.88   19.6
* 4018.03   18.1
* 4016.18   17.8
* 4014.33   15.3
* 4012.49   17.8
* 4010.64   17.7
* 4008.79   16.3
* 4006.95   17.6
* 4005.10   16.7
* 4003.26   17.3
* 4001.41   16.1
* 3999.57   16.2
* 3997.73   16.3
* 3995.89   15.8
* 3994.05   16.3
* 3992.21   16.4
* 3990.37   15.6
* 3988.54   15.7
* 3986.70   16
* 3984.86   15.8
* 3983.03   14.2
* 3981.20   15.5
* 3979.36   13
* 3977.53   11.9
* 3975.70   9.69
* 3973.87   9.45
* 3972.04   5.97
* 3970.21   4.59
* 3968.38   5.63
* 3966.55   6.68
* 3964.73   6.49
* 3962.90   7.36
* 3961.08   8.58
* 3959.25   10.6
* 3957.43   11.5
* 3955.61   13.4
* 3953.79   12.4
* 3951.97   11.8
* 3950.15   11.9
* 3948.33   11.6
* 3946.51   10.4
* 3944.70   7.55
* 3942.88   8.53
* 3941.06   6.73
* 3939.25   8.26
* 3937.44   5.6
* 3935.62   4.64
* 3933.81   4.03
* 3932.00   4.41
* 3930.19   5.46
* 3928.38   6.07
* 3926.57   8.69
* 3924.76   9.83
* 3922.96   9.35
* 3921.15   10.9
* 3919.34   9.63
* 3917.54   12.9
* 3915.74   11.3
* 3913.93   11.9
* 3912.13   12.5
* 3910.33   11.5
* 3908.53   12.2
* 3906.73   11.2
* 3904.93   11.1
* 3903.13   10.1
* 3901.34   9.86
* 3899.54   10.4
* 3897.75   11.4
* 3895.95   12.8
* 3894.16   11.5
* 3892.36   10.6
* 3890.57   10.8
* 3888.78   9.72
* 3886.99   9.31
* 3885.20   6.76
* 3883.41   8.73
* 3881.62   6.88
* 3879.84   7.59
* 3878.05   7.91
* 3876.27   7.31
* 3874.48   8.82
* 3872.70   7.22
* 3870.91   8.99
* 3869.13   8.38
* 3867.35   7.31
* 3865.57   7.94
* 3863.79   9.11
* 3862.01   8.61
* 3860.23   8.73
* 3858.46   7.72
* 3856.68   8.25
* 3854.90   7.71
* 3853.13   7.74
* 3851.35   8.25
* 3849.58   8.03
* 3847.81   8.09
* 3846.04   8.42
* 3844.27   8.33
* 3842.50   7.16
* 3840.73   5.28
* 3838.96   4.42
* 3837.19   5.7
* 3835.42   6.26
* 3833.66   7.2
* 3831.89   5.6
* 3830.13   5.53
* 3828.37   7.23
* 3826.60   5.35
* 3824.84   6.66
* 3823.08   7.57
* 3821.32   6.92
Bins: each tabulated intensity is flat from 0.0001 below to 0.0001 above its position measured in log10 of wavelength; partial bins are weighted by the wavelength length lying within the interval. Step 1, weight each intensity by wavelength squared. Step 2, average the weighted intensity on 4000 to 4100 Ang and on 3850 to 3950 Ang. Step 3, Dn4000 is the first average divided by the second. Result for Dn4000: 2.02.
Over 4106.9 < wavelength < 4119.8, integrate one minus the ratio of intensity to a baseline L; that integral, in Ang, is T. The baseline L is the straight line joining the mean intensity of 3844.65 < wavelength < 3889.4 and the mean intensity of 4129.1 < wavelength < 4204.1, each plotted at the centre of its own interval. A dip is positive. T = -2.16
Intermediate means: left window 8.13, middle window 16.8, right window 15.7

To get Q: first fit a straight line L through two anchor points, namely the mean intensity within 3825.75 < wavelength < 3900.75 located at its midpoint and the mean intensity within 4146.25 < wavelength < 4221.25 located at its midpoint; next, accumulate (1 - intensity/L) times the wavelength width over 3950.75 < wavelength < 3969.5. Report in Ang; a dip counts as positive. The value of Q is 1.9 Ang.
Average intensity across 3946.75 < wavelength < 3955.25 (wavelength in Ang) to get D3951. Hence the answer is 11.9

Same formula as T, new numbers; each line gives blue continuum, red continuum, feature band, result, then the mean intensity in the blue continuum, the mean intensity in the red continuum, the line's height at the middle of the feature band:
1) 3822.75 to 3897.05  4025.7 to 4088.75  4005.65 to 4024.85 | -3.71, 7.91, 16.7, 14.8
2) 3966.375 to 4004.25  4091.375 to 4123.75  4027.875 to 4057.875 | -4.49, 13.2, 16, 14.5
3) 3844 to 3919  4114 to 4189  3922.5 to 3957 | 7.46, 9.4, 15.8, 10.8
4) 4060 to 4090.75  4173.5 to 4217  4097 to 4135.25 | 1.37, 16.7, 16.1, 16.5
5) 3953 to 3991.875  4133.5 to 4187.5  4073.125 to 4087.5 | -3.13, 11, 15.7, 13.7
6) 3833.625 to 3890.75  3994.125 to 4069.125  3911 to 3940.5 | 6.90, 7.81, 16.8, 11.2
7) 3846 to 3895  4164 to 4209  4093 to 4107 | -1.32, 8.44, 15.8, 13.8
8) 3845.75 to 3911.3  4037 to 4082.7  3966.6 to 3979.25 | 4.75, 9.12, 16.5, 13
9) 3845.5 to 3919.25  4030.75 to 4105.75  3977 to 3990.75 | -1.53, 9.42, 16.5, 13.3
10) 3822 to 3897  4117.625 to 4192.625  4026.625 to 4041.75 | -4.76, 7.9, 15.8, 12.6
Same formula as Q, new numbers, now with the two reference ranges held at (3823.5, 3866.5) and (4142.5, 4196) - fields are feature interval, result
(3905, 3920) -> -4.4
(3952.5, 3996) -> -3.4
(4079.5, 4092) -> -3.9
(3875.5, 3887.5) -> 0.7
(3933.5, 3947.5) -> 3.8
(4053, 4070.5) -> -5.0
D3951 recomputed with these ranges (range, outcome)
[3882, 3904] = 10.1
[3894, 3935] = 9.89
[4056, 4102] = 16.5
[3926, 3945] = 6.28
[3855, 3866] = 8.36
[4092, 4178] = 15.9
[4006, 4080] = 16.8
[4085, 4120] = 16.5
